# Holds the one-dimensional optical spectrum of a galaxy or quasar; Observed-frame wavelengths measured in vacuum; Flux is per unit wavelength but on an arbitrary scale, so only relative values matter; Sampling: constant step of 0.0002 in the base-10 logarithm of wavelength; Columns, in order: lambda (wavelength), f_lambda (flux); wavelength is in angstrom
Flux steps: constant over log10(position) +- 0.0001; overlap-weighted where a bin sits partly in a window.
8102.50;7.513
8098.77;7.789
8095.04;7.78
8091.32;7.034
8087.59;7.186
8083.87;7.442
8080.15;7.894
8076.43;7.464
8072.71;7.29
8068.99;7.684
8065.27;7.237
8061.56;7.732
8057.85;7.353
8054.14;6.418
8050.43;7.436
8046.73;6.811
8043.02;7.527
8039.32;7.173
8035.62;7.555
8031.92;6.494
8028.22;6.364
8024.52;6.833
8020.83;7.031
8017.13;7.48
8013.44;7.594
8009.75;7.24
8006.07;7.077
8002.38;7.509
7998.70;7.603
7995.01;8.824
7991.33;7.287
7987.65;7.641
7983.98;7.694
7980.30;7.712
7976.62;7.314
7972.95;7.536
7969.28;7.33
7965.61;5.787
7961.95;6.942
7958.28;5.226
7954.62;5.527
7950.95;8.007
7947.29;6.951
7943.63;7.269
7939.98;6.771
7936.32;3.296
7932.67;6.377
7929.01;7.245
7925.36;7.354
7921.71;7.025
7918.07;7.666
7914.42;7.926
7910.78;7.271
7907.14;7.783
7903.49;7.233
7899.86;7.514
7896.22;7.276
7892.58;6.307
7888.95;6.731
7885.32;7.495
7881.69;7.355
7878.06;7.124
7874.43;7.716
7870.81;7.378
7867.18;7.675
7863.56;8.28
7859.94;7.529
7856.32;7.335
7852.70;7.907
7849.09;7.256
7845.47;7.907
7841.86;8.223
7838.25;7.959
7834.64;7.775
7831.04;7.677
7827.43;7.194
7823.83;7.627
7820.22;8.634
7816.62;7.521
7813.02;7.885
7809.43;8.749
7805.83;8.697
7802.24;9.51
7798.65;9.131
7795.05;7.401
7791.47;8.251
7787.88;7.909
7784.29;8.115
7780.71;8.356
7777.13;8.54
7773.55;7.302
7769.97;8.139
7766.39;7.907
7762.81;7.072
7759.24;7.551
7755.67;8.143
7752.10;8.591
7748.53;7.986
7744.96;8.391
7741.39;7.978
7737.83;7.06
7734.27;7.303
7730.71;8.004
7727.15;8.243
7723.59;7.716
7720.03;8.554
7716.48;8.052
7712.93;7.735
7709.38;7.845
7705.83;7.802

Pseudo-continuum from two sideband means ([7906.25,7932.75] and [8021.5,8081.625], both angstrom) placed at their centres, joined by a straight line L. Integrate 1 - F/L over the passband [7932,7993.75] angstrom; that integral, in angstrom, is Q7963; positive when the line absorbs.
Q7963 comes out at 4.6 angstrom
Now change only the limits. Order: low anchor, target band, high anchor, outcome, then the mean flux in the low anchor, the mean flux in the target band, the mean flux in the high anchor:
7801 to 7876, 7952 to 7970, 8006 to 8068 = 3.1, 7.91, 6.17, 7.15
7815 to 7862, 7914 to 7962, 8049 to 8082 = 6.0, 7.74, 6.64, 7.39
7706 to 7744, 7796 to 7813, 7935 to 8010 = -2.8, 7.86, 8.82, 7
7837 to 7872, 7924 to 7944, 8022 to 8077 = 3.2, 7.75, 6.3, 7.15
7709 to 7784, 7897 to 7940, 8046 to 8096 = 3.7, 7.93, 6.97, 7.35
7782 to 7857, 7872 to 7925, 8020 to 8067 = 2.6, 8.04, 7.32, 7.08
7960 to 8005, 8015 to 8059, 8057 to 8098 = 2.4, 7.42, 7.04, 7.48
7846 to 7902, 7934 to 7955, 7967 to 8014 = 3.2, 7.4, 6.36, 7.55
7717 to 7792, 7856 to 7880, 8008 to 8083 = 0.3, 7.95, 7.59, 7.23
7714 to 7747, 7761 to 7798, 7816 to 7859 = -0.4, 7.92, 7.94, 7.75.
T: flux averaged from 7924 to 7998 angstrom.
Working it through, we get 6.91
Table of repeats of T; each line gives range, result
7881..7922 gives 7.31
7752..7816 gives 8.16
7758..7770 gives 7.6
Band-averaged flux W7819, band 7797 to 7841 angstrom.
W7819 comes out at 8.19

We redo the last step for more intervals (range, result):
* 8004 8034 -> 7.02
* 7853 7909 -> 7.4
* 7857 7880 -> 7.6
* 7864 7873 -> 7.65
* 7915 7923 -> 7.46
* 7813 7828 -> 7.8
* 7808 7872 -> 7.8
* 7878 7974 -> 6.89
